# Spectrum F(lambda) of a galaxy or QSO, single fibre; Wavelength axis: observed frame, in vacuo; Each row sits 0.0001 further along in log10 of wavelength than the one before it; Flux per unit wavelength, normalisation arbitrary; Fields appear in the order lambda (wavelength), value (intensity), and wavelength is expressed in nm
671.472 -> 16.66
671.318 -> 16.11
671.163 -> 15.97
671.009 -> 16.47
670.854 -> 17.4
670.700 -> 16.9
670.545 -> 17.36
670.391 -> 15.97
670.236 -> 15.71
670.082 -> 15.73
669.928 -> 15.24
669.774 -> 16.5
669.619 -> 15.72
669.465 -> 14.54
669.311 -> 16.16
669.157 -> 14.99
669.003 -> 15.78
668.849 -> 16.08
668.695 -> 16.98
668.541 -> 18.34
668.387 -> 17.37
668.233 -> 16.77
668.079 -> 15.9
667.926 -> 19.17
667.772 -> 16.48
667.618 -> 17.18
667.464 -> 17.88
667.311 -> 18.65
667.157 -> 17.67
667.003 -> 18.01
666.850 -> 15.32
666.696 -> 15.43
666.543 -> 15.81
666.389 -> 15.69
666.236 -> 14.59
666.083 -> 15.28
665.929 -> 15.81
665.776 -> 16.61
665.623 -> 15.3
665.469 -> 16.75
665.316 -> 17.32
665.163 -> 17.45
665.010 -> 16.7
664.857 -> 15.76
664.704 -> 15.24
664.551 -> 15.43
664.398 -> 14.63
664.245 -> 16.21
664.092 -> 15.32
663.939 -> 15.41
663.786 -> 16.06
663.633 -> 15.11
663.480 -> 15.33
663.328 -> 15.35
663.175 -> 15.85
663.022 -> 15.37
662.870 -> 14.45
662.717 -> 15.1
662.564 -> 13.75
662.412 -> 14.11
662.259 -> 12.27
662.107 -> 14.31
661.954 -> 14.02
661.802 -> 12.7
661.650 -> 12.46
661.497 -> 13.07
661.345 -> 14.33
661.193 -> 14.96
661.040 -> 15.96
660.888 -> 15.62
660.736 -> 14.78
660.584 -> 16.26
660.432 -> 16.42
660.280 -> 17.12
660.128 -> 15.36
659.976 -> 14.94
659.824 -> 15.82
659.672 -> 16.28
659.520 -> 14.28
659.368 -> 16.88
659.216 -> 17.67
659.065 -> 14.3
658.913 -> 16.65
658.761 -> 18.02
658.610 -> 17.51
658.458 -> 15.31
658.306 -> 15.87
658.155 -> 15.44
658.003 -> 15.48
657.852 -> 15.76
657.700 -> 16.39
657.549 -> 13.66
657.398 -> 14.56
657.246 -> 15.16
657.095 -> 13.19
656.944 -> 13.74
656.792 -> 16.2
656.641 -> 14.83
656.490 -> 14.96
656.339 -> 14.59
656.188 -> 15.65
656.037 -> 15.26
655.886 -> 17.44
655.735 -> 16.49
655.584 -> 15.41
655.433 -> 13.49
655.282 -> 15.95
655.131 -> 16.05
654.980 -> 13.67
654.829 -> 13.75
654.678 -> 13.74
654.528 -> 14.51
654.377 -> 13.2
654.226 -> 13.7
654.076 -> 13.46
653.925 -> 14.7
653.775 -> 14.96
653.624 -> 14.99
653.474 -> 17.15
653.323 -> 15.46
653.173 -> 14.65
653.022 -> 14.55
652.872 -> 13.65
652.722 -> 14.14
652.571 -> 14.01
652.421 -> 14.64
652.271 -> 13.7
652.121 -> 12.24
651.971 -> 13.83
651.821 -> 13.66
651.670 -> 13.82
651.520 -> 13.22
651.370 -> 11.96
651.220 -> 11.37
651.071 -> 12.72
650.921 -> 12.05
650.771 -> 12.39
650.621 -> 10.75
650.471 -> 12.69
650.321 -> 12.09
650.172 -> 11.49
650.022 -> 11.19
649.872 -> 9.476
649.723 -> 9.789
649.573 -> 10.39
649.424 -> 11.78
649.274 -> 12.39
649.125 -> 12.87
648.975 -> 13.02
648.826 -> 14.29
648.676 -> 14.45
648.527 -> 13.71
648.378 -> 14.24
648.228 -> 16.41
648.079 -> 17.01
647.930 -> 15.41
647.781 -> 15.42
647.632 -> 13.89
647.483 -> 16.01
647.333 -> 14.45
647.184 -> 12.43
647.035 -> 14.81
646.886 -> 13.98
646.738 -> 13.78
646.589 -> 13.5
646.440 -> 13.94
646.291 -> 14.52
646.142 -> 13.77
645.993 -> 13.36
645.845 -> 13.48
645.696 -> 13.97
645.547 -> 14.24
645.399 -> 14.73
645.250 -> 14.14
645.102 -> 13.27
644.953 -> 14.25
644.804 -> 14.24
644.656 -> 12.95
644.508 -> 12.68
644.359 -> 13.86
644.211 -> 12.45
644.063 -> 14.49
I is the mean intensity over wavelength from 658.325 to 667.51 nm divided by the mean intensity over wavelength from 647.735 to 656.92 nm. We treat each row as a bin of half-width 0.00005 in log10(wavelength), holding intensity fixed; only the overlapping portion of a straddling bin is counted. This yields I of 1.13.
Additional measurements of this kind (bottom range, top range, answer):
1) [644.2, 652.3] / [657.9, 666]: 1.16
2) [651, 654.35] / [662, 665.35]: 1.10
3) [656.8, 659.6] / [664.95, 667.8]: 1.06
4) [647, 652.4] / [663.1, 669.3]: 1.24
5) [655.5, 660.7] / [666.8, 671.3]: 1.06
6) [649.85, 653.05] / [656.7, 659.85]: 1.23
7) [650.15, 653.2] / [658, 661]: 1.23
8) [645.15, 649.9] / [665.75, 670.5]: 1.19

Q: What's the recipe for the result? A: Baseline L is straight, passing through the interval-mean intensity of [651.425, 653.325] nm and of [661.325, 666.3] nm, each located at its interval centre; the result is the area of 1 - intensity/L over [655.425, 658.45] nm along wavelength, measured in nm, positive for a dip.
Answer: -0.18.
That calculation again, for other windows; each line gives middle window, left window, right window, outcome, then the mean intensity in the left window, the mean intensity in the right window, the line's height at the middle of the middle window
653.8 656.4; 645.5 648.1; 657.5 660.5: 0.11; 14.3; 16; 15.4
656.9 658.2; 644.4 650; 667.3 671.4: 0.02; 13.7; 16.5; 15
